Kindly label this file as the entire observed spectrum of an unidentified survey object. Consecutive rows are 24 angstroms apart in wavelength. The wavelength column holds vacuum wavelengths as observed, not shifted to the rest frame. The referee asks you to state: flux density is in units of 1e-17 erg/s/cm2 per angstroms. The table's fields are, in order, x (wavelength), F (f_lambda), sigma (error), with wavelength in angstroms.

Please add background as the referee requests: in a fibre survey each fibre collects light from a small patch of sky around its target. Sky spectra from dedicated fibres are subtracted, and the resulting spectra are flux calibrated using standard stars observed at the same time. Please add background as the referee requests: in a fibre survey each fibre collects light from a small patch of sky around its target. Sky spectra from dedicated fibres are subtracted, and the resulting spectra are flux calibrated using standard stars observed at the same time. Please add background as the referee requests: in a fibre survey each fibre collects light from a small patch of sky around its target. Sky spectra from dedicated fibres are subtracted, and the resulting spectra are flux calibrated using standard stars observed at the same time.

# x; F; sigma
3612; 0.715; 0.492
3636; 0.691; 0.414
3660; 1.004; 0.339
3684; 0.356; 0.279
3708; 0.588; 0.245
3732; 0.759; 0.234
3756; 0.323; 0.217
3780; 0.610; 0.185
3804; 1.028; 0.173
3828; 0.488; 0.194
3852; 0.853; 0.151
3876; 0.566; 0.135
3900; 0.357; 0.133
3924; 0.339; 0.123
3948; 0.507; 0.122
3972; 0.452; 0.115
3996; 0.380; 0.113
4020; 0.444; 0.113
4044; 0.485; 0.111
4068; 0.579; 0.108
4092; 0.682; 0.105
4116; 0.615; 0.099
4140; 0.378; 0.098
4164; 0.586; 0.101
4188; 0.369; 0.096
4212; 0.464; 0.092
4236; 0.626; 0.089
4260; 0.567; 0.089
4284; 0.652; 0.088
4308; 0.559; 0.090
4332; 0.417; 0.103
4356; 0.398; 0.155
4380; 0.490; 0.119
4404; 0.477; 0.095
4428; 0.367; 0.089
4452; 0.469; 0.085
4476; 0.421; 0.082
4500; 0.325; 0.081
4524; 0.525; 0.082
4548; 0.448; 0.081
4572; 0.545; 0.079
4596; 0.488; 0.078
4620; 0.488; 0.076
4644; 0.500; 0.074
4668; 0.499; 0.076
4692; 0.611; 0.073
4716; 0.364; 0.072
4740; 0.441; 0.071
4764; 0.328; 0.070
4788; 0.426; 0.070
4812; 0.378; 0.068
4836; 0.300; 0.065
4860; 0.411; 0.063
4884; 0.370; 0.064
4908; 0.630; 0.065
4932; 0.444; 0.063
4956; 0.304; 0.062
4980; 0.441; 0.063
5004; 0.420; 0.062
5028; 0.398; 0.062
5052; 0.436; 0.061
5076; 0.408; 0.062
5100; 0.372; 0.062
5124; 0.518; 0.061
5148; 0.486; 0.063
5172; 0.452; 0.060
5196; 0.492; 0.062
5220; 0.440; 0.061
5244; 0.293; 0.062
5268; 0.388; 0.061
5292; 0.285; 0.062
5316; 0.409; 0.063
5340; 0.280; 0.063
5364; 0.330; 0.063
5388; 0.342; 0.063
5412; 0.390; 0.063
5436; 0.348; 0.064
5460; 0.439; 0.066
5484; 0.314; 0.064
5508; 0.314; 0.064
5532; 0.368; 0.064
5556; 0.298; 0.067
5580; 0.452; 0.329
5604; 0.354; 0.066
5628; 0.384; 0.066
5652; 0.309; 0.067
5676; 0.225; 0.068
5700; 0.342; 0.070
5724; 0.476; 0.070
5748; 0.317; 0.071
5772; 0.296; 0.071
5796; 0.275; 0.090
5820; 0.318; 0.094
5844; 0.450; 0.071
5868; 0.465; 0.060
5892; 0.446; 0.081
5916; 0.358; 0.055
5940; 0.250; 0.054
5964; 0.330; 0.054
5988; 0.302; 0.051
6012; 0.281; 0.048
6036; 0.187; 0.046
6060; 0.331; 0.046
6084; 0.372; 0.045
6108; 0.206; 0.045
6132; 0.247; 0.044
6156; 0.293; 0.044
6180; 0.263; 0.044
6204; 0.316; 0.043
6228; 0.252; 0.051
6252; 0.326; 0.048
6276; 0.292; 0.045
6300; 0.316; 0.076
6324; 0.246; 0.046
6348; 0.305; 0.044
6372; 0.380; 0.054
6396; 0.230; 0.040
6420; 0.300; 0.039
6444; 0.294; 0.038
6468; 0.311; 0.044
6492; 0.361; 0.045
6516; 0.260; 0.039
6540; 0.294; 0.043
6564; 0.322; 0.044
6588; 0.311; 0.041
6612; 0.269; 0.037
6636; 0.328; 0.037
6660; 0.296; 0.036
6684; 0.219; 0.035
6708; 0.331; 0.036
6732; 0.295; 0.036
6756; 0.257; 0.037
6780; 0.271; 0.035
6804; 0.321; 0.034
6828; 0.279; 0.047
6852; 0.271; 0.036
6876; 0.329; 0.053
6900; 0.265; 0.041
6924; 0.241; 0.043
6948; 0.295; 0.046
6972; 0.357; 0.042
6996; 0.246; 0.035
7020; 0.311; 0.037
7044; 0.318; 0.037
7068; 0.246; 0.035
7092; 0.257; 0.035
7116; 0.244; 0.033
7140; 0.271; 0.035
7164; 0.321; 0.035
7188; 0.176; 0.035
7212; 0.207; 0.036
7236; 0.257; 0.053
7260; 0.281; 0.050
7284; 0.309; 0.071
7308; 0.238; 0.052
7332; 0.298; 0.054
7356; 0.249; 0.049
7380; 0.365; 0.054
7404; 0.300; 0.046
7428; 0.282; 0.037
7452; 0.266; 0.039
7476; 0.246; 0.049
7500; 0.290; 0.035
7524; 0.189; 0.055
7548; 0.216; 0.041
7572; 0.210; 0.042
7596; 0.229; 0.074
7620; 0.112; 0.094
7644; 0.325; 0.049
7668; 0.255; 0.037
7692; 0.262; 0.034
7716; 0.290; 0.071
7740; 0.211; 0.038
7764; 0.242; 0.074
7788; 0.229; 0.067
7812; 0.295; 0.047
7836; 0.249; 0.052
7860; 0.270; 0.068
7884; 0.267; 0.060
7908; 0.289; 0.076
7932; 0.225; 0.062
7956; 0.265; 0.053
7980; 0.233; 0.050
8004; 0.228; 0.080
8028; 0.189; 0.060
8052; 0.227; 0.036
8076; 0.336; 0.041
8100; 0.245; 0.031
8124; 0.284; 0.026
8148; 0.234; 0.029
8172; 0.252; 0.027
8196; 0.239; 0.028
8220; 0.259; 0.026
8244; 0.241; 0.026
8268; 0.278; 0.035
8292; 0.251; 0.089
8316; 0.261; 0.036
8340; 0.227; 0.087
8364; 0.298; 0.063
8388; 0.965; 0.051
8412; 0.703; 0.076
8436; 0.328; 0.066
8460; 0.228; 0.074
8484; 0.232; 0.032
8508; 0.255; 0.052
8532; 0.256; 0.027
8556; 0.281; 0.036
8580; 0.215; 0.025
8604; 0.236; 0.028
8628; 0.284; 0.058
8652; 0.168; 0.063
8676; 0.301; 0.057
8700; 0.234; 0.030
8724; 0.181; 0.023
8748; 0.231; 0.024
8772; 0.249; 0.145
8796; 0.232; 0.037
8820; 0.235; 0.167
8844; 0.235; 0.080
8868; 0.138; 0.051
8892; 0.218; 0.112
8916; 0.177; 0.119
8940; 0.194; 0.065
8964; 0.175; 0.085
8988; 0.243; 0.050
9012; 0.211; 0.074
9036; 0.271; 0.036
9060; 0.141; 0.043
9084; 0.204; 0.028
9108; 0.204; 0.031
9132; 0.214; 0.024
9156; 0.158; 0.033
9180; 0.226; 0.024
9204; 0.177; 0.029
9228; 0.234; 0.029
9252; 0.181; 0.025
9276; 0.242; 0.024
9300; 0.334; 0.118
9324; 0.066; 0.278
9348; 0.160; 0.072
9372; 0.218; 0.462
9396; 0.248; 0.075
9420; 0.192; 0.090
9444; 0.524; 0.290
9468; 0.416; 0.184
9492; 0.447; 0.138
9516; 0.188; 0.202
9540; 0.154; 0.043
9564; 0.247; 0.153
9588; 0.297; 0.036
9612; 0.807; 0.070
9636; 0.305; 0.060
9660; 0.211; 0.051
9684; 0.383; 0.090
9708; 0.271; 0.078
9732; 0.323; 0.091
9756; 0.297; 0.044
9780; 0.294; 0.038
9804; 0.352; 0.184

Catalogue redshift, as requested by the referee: 1.58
